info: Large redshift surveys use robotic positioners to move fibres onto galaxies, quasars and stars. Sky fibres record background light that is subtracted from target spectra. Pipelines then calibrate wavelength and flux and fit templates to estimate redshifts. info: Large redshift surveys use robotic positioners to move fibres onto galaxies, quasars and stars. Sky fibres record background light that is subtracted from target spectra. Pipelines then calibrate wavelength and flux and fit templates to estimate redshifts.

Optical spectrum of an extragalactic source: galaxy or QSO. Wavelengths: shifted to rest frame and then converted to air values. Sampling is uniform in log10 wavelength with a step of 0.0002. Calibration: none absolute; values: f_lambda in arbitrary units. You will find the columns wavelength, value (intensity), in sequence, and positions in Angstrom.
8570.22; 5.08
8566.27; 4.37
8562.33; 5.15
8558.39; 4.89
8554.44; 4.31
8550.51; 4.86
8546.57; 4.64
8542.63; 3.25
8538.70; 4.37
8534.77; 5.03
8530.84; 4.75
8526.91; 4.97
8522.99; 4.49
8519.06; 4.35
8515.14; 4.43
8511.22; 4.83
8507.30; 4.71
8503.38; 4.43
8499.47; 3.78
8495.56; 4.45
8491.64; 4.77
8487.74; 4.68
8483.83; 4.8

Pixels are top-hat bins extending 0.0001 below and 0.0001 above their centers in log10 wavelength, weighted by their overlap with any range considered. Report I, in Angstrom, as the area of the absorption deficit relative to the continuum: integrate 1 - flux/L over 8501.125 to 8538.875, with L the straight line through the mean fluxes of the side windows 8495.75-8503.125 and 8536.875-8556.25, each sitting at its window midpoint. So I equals -4.2 Angstrom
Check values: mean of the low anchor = 4.09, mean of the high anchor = 4.29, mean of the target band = 4.64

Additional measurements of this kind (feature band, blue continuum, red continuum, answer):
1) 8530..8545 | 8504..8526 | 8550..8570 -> 1.0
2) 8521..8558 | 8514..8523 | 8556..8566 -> 0.8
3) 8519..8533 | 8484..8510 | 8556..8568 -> -0.2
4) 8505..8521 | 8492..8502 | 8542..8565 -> -0.9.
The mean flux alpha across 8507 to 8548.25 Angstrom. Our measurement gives 4.52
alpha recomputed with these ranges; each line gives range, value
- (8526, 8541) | 4.73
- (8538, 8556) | 4.28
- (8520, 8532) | 4.7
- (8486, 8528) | 4.53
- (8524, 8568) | 4.6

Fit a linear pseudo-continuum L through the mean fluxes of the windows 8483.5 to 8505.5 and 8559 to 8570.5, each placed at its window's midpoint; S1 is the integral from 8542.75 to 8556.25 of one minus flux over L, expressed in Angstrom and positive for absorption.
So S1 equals 1.0 Angstrom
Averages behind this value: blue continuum 4.46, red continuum 4.84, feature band 4.42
